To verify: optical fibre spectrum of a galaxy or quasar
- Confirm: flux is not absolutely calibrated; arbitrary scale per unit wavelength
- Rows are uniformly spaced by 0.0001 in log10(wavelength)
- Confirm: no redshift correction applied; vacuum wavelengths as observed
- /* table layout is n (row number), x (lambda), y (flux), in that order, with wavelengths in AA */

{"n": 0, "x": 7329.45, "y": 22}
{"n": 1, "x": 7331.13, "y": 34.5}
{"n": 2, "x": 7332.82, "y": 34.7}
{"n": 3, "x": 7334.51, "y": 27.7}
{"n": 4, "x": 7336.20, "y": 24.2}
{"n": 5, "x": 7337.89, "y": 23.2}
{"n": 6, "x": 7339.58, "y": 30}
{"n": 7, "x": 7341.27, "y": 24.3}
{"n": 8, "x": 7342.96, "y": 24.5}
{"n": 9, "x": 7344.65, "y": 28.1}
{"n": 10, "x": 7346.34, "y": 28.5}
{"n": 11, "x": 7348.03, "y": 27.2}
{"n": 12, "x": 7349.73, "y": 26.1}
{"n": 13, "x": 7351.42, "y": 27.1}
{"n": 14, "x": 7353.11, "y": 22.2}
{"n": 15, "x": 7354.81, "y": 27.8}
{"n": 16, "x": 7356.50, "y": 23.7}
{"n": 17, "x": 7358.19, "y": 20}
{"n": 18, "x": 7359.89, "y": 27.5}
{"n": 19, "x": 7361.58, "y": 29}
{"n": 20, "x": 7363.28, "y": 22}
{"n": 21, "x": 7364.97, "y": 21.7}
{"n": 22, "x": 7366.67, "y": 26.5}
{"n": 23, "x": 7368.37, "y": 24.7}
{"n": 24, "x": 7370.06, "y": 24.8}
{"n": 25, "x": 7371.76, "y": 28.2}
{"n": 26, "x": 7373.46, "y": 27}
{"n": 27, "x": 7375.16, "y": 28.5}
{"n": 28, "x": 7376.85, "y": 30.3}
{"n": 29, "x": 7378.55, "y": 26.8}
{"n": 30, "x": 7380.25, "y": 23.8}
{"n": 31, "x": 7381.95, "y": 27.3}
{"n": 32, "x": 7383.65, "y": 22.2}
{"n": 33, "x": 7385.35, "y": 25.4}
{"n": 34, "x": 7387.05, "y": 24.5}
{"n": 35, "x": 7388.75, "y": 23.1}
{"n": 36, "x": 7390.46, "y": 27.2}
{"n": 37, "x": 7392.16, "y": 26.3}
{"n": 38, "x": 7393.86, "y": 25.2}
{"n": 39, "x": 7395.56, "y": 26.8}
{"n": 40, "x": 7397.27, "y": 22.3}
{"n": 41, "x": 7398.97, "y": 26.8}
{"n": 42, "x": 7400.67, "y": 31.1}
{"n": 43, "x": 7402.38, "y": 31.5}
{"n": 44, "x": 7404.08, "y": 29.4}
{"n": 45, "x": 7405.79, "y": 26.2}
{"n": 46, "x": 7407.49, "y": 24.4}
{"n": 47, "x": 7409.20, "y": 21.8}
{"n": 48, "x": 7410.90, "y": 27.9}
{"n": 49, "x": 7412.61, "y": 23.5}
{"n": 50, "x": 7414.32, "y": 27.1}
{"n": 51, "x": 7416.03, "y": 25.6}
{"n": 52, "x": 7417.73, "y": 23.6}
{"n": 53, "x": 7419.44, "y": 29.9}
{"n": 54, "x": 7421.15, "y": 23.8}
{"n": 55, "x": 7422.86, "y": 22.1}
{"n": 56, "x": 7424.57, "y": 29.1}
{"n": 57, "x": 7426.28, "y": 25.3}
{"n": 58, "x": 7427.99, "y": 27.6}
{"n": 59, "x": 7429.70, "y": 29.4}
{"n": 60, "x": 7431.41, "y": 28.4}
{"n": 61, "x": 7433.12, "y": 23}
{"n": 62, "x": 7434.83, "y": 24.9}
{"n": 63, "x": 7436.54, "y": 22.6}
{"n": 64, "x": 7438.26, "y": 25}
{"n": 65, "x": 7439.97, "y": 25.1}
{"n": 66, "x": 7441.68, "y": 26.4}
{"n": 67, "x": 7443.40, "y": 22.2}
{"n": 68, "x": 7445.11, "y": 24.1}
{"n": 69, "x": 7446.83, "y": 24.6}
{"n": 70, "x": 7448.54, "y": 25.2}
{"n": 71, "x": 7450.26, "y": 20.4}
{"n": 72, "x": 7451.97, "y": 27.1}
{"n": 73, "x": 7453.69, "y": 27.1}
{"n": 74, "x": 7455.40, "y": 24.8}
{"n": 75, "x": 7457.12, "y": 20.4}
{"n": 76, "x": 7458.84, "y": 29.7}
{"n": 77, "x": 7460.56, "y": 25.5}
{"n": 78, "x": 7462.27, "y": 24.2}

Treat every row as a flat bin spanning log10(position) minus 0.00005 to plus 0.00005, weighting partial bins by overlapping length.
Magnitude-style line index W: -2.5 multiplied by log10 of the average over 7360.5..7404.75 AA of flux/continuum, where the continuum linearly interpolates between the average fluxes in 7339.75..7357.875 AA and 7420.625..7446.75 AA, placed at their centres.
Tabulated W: -0.024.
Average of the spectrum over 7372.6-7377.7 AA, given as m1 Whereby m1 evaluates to 28.6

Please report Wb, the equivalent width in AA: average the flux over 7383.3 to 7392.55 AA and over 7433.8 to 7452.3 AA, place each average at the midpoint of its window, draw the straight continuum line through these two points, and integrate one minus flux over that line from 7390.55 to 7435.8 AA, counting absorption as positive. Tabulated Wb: -3.2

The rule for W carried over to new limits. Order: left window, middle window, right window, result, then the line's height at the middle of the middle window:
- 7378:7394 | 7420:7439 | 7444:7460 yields -0.03 mag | 24.9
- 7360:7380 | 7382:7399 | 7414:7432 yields 0.06 mag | 26.4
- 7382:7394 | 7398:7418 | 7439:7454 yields -0.08 mag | 24.9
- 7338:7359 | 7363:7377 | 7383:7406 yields 0.00 mag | 26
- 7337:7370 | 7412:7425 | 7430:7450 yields -0.03 mag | 24.9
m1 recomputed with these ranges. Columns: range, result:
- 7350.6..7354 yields 24.6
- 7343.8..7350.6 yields 27.5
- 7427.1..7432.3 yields 28.4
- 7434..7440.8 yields 24.4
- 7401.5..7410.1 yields 26.7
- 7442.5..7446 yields 23.1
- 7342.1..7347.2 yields 27.1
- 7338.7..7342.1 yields 27.1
